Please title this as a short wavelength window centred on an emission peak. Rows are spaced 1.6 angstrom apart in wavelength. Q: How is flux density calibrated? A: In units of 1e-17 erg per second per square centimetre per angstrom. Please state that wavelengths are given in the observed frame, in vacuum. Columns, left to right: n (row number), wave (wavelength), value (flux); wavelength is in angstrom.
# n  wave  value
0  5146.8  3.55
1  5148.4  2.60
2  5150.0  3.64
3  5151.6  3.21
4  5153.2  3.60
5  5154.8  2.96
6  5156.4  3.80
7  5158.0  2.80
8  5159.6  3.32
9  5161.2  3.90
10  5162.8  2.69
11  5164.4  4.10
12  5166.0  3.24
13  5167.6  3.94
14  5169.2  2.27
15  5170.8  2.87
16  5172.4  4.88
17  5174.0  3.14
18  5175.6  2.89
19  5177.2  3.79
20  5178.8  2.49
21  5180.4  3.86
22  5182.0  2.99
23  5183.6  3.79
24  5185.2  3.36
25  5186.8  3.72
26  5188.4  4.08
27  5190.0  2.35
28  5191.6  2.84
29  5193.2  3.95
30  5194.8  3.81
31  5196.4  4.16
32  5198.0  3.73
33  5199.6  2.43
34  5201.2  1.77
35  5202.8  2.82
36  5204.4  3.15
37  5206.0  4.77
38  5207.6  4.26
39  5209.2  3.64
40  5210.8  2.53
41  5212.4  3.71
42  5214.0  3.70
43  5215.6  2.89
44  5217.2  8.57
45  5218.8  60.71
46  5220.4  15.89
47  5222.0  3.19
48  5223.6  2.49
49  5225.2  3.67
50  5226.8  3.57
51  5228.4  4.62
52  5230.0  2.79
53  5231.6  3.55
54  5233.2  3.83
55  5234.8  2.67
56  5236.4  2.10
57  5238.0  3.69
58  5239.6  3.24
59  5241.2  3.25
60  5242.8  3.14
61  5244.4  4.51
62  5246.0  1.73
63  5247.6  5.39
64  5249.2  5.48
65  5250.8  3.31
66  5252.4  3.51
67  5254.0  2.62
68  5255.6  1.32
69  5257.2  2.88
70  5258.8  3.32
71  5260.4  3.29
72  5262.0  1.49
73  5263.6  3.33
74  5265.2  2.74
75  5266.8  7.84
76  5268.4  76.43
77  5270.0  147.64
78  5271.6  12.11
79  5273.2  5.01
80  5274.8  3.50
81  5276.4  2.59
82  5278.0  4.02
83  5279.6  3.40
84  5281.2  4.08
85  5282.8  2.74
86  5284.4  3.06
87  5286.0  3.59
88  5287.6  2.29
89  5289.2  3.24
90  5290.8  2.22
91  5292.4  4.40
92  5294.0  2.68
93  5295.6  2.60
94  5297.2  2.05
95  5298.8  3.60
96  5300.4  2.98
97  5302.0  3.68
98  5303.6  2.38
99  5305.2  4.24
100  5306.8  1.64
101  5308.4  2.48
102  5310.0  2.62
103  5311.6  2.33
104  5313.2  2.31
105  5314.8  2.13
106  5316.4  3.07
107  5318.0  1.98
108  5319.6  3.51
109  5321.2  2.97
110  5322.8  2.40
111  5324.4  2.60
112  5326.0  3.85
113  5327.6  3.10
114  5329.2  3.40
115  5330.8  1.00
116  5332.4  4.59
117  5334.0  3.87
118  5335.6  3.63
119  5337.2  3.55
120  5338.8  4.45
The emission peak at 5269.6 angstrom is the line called [O III] 5007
